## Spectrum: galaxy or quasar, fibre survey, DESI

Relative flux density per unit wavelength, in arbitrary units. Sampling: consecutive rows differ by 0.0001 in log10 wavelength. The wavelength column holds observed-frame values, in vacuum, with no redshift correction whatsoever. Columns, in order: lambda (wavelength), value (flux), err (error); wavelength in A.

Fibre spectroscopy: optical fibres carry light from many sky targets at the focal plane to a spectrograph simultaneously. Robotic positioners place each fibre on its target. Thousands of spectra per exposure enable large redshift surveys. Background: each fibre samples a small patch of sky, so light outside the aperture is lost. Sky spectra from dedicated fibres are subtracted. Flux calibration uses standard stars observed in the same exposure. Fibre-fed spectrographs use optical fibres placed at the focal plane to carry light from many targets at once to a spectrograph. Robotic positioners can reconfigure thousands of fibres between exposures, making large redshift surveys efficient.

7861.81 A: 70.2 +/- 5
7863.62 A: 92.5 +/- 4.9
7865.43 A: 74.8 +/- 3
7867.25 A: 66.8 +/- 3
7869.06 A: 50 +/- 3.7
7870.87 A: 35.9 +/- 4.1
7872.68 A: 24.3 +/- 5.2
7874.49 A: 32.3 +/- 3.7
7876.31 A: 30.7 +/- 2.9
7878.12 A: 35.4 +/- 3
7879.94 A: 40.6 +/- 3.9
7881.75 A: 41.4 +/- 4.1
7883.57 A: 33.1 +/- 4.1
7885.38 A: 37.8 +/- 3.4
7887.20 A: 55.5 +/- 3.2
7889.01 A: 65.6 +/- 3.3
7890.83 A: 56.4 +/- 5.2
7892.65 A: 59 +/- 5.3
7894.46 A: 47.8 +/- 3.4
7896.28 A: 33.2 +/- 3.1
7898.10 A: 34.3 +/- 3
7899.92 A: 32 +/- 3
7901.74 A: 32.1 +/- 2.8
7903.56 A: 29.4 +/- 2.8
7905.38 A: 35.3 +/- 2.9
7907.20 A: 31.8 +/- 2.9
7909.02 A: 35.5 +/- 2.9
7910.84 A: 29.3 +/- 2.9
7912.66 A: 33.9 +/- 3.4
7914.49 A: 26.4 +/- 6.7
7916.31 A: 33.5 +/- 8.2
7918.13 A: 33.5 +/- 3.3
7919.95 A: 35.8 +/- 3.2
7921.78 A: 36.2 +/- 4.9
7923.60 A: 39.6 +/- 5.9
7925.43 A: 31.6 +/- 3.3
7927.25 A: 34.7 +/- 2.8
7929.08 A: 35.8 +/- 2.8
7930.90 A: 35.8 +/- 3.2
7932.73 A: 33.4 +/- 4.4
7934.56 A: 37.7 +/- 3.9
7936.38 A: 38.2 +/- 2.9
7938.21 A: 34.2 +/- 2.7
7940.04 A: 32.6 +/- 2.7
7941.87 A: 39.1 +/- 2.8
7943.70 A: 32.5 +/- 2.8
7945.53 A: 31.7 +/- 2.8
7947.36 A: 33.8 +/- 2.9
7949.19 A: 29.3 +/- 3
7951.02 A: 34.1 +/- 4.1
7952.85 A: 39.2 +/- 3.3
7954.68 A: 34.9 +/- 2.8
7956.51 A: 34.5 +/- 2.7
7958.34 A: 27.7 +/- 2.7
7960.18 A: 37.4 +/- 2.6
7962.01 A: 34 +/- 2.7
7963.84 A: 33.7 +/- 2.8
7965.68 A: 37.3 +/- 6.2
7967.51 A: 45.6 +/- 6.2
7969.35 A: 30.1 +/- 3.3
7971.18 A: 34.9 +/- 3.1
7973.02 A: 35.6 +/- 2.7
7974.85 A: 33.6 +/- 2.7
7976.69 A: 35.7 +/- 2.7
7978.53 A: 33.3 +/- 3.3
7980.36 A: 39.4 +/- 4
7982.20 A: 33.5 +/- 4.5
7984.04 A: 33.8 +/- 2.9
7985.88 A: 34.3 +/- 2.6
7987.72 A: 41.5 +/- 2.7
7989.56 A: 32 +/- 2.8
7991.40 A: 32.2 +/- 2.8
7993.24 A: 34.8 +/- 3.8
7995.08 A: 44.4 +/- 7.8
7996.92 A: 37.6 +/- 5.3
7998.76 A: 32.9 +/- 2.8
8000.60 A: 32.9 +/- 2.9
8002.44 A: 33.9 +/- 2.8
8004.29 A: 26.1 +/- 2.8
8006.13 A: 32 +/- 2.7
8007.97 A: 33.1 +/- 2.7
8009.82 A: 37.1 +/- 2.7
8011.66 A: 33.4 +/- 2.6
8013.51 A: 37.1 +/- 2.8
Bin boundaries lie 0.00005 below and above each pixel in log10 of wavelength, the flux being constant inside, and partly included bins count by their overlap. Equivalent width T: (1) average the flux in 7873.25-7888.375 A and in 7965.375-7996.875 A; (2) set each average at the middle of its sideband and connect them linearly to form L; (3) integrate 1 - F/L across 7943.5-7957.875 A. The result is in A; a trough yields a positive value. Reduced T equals 1.23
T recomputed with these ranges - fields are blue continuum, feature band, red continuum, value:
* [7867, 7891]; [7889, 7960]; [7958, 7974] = 5.3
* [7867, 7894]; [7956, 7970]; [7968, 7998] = 0.8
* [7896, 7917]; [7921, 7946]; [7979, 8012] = -1.8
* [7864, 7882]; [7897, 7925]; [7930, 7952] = 4.1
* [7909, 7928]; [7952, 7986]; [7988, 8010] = -1.2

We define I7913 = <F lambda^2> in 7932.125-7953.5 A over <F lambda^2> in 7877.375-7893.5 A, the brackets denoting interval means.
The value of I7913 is 0.74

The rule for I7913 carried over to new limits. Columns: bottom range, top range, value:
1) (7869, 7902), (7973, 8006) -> 0.87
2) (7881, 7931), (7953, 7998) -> 0.95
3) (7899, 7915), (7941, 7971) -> 1.10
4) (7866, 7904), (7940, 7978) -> 0.84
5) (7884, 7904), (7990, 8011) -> 0.80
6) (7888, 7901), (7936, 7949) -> 0.74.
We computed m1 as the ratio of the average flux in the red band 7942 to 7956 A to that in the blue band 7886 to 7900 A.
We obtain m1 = 0.70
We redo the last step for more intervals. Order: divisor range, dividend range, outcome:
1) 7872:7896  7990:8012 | 0.79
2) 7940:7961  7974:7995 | 1.04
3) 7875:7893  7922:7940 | 0.79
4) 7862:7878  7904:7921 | 0.64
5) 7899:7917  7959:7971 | 1.13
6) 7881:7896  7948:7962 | 0.69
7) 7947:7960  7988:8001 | 1.06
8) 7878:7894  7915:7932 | 0.73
